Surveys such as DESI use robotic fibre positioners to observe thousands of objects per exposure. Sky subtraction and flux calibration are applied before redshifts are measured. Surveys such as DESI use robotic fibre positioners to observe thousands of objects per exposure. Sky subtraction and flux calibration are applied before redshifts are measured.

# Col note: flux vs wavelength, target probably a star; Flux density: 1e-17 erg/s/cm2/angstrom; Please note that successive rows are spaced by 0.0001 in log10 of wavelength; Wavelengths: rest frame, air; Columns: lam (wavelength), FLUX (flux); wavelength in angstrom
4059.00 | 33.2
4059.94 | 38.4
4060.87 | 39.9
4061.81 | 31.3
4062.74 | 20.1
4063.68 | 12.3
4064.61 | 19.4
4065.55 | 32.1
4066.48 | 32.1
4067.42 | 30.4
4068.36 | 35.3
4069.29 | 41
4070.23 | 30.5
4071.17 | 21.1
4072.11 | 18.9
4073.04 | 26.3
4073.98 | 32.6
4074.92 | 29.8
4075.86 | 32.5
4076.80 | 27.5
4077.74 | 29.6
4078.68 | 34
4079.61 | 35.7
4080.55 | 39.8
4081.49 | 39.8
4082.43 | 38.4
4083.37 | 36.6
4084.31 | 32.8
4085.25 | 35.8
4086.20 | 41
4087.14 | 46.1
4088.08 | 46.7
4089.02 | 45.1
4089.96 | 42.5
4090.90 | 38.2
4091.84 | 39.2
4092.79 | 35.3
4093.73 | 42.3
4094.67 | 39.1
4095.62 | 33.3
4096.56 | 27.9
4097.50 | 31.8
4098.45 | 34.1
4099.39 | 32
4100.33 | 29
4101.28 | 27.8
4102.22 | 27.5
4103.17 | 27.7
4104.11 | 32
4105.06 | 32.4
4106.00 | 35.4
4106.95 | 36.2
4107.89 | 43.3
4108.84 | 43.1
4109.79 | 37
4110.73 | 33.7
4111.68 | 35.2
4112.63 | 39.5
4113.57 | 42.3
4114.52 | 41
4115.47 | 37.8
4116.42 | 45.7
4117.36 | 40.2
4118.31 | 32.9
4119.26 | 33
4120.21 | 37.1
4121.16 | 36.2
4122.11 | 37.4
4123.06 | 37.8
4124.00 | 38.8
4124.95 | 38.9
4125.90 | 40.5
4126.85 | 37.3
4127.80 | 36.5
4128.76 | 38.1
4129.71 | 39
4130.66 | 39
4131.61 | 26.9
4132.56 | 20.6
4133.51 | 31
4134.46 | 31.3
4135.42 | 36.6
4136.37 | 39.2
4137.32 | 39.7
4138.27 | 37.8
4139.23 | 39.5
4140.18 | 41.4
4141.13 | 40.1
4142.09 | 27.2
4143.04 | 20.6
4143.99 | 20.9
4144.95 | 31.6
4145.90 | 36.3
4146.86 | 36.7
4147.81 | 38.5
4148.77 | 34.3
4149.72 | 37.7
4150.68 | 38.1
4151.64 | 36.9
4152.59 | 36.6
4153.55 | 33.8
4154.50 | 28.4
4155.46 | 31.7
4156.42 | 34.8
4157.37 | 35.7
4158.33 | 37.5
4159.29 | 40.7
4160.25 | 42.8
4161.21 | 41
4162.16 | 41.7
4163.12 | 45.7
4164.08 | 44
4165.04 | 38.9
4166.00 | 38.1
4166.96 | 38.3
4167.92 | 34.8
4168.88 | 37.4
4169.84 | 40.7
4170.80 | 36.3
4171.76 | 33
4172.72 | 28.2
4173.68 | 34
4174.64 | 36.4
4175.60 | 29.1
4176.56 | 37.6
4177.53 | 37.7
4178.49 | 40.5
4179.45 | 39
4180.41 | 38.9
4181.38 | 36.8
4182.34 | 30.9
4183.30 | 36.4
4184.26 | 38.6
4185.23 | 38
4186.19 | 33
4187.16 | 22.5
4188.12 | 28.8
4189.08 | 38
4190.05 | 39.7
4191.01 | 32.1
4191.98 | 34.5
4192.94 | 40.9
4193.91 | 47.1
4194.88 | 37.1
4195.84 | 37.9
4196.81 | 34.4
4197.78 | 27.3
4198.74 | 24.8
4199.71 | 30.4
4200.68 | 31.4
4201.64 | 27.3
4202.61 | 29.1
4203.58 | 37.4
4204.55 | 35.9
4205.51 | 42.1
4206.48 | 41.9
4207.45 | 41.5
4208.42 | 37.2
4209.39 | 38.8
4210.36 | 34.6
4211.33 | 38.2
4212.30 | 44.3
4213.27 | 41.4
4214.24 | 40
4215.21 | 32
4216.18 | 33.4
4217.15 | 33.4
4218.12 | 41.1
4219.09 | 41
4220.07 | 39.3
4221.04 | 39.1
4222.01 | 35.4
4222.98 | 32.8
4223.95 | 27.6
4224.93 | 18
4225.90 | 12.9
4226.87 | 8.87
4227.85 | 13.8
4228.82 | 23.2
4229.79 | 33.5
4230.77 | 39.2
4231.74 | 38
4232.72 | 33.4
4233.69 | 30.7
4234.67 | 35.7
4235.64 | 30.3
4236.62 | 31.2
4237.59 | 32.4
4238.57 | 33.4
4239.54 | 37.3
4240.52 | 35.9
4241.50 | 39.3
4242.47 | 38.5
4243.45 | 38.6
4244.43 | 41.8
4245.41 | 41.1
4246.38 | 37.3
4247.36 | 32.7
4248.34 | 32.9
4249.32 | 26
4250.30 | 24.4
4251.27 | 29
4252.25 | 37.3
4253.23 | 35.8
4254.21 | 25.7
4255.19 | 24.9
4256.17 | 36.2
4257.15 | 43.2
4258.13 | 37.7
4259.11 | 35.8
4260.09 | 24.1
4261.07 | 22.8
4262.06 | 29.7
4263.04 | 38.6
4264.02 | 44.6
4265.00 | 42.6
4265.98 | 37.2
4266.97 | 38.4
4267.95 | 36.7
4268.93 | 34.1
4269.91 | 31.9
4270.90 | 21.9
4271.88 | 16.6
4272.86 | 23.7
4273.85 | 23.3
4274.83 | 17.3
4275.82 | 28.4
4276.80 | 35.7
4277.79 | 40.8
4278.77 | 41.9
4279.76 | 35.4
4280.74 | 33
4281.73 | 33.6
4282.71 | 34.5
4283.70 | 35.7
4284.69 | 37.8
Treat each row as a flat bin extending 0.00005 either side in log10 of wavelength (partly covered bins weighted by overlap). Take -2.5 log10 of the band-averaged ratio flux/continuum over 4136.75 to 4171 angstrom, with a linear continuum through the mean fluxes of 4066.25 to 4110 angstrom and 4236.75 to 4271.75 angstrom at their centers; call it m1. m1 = -0.07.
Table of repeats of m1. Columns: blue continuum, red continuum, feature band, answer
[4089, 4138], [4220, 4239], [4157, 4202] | -0.13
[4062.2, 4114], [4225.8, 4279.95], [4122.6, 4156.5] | -0.05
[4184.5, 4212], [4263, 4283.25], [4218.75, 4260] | 0.05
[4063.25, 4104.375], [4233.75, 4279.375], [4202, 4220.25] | -0.15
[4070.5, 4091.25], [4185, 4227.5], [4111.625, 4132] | -0.10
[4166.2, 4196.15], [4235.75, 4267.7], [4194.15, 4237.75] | 0.07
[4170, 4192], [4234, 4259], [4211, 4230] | 0.11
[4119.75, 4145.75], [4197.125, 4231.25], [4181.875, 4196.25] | -0.07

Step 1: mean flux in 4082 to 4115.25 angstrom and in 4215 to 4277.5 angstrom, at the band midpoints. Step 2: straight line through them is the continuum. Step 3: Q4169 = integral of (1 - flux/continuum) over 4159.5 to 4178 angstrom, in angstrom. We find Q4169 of -1.8 angstrom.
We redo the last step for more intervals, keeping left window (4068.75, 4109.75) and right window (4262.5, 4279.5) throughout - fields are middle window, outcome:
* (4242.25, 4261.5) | -0.2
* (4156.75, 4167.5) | -2.0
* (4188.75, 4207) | -1.0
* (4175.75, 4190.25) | -0.8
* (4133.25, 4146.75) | 0.1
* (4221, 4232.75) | 2.3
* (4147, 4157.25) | -0.4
